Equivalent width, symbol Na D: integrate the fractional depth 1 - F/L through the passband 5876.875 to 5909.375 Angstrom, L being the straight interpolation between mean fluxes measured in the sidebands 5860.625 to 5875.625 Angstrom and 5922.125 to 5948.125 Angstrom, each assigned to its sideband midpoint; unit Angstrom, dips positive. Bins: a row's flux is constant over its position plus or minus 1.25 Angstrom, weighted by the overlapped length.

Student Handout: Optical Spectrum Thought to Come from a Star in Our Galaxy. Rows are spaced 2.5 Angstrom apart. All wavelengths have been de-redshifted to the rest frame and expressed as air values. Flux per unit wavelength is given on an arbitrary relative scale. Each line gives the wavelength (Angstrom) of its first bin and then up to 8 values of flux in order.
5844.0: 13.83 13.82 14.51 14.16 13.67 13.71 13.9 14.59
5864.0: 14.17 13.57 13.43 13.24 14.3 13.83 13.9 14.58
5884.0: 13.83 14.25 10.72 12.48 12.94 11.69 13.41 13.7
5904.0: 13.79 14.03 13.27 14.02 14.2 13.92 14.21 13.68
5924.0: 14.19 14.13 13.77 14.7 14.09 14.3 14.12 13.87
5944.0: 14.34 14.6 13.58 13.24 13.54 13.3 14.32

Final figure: 1.6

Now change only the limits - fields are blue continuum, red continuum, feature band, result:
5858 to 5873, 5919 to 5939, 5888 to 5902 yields 1.51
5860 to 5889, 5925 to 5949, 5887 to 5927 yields 1.75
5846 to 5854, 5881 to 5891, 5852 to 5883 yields -0.57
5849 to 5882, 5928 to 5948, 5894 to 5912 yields 0.93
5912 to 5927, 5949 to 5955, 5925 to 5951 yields -0.82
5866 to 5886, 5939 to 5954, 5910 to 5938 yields -0.42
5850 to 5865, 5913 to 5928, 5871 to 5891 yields 0.70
